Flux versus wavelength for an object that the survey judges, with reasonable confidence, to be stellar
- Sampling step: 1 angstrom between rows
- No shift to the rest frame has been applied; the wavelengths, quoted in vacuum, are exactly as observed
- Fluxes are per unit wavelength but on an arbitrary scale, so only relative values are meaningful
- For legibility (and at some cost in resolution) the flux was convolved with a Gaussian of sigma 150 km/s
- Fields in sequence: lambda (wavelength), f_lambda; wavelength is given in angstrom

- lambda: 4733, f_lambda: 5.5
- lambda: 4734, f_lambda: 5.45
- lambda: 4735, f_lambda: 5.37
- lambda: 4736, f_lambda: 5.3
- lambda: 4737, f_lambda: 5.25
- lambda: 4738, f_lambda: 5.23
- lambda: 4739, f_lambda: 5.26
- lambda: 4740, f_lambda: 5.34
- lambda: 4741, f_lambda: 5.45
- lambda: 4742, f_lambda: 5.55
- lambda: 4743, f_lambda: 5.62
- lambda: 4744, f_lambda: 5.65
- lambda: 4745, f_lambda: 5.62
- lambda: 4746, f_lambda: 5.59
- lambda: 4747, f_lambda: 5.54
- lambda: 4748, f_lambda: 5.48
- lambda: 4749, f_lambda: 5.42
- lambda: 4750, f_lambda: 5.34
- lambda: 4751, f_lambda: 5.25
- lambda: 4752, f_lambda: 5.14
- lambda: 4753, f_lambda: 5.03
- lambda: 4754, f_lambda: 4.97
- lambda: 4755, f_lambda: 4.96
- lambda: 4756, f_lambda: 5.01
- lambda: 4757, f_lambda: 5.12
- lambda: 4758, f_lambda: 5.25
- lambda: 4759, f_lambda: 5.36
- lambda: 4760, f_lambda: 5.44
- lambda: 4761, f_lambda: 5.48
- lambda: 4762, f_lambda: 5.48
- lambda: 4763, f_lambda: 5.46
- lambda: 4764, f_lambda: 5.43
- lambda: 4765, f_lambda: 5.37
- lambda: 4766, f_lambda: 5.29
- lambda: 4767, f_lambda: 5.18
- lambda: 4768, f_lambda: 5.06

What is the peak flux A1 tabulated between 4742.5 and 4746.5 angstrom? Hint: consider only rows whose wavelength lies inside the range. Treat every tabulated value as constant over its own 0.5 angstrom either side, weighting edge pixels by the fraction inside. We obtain 5.65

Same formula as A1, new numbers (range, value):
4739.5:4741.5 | 5.45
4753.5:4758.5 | 5.25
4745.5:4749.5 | 5.59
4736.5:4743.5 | 5.62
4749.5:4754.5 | 5.34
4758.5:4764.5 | 5.48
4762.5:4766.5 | 5.46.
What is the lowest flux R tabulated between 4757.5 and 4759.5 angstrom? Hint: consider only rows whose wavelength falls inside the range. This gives 5.25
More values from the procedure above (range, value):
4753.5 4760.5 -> 4.96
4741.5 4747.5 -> 5.54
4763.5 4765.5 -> 5.37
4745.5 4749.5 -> 5.42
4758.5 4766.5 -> 5.29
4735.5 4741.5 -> 5.23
